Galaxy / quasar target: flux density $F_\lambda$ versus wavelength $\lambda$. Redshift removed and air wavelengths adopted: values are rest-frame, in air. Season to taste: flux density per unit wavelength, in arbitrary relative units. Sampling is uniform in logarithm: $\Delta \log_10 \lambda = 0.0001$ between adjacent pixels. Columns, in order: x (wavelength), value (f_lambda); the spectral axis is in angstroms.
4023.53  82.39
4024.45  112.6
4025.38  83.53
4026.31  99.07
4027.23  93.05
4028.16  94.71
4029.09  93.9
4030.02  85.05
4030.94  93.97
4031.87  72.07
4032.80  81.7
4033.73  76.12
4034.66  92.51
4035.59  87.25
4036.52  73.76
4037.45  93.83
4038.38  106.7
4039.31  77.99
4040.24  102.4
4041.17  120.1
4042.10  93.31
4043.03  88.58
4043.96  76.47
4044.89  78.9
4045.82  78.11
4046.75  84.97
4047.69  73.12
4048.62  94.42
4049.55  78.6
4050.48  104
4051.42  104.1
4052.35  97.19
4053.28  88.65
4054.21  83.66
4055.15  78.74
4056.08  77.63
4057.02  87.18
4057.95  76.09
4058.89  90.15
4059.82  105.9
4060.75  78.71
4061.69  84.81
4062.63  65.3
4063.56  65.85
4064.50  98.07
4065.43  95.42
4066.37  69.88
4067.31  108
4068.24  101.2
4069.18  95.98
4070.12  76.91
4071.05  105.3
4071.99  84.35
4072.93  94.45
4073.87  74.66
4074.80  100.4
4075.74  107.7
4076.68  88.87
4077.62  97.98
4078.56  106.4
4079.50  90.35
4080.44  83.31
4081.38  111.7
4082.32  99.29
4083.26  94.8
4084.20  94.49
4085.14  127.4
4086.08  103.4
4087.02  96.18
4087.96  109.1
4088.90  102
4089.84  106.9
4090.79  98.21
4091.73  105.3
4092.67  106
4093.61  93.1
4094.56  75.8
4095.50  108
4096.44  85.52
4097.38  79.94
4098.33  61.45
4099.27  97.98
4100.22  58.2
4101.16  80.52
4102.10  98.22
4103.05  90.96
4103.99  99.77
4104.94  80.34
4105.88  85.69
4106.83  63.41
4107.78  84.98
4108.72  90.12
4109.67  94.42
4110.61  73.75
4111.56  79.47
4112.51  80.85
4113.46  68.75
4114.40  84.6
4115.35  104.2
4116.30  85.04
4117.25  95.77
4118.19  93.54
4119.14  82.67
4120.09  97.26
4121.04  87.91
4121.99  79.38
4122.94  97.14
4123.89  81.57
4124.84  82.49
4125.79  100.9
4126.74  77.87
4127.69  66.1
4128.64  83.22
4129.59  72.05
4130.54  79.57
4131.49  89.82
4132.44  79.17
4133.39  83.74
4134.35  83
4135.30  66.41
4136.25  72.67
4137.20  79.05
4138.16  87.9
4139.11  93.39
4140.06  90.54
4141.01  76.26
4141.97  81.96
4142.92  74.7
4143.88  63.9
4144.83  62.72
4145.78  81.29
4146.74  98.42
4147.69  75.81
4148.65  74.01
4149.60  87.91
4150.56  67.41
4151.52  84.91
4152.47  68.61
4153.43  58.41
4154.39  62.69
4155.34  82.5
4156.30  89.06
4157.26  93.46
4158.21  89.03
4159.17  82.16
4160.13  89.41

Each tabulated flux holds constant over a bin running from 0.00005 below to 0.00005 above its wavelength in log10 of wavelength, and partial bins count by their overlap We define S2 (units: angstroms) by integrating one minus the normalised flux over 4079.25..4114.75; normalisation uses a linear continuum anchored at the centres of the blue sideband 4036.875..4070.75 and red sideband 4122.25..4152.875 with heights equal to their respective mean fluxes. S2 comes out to -2.7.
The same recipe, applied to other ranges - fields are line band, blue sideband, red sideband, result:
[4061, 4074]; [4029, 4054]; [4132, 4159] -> -0.17 angstroms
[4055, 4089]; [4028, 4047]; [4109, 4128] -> -2.16 angstroms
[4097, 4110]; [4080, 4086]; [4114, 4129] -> 1.52 angstroms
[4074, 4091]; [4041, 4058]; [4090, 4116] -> -2.69 angstroms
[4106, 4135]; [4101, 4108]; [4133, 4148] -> -0.38 angstroms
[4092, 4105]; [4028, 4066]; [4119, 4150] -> -0.54 angstroms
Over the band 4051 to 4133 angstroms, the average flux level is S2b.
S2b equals 89.3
